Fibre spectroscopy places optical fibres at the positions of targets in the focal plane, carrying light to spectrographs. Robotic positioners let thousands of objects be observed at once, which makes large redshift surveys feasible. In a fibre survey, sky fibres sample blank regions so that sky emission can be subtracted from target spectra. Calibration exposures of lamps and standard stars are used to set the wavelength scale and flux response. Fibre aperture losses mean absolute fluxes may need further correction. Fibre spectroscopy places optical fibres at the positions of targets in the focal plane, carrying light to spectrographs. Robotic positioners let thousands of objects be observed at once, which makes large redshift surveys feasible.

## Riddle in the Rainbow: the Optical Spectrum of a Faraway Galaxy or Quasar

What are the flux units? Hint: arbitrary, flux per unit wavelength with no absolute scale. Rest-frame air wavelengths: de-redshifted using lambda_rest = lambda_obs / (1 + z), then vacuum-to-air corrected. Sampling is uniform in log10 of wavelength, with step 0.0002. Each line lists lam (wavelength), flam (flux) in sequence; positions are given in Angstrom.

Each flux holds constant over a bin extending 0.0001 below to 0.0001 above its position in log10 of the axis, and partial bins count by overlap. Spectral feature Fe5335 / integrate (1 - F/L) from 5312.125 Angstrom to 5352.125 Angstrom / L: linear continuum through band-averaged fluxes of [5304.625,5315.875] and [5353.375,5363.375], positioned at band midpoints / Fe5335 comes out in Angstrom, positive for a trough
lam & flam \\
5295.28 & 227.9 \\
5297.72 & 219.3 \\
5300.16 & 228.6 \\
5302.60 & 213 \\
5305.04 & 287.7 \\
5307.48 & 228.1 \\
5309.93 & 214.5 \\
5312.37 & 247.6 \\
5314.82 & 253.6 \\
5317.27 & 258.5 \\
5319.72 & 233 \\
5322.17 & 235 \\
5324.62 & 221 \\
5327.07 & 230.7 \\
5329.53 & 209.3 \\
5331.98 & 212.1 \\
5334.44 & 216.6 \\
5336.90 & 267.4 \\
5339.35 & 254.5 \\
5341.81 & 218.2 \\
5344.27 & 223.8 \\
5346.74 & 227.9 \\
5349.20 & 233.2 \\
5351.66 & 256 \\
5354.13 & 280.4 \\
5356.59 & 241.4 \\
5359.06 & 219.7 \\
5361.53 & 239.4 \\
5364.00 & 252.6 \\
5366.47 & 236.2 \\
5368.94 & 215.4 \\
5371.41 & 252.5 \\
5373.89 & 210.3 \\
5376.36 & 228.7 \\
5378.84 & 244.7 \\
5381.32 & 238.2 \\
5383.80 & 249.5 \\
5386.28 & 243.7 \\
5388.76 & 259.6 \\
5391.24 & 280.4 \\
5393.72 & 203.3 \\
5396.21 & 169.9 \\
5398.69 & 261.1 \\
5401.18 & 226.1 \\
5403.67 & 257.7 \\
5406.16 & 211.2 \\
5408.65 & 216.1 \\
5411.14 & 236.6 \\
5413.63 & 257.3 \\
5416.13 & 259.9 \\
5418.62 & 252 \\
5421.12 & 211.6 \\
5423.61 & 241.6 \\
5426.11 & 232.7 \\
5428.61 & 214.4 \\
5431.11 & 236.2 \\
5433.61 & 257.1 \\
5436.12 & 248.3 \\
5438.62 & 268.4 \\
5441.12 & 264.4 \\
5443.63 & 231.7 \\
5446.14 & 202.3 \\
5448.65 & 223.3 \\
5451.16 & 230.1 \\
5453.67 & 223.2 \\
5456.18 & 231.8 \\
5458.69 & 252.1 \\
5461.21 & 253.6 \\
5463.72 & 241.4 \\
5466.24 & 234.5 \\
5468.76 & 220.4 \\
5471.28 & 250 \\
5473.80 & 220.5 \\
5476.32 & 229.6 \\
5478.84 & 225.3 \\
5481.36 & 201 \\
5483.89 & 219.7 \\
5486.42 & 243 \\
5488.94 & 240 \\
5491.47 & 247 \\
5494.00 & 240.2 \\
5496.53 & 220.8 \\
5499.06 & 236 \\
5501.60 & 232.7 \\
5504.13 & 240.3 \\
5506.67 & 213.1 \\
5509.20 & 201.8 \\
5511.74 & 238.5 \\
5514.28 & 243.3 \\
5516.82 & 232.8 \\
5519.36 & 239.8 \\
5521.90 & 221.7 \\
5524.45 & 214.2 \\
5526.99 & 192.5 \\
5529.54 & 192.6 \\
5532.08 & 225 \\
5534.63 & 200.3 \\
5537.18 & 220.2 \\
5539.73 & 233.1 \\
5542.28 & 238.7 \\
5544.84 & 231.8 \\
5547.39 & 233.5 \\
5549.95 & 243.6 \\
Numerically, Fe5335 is 1.5 Angstrom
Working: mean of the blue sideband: 243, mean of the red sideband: 244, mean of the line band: 234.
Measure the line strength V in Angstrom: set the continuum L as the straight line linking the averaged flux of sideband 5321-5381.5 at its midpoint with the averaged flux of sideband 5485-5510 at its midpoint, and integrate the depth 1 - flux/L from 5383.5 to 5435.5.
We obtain -0.8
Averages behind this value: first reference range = 235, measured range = 237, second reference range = 232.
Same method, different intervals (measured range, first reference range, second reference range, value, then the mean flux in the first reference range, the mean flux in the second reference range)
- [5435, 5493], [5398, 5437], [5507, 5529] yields -1.1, 238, 222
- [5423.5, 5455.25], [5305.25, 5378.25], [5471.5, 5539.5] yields -1.0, 236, 225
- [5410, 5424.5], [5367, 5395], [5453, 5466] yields -0.2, 239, 241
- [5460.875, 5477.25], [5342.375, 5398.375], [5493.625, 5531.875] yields -0.5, 237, 224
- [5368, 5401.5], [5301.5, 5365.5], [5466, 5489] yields -0.1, 238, 228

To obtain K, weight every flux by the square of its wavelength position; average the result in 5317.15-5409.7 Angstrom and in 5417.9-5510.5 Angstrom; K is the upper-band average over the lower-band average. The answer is 1.03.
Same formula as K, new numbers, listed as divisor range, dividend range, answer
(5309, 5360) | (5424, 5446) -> 1.06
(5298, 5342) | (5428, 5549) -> 1.04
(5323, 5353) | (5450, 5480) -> 1.06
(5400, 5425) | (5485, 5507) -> 1.02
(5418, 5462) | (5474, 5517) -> 0.99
